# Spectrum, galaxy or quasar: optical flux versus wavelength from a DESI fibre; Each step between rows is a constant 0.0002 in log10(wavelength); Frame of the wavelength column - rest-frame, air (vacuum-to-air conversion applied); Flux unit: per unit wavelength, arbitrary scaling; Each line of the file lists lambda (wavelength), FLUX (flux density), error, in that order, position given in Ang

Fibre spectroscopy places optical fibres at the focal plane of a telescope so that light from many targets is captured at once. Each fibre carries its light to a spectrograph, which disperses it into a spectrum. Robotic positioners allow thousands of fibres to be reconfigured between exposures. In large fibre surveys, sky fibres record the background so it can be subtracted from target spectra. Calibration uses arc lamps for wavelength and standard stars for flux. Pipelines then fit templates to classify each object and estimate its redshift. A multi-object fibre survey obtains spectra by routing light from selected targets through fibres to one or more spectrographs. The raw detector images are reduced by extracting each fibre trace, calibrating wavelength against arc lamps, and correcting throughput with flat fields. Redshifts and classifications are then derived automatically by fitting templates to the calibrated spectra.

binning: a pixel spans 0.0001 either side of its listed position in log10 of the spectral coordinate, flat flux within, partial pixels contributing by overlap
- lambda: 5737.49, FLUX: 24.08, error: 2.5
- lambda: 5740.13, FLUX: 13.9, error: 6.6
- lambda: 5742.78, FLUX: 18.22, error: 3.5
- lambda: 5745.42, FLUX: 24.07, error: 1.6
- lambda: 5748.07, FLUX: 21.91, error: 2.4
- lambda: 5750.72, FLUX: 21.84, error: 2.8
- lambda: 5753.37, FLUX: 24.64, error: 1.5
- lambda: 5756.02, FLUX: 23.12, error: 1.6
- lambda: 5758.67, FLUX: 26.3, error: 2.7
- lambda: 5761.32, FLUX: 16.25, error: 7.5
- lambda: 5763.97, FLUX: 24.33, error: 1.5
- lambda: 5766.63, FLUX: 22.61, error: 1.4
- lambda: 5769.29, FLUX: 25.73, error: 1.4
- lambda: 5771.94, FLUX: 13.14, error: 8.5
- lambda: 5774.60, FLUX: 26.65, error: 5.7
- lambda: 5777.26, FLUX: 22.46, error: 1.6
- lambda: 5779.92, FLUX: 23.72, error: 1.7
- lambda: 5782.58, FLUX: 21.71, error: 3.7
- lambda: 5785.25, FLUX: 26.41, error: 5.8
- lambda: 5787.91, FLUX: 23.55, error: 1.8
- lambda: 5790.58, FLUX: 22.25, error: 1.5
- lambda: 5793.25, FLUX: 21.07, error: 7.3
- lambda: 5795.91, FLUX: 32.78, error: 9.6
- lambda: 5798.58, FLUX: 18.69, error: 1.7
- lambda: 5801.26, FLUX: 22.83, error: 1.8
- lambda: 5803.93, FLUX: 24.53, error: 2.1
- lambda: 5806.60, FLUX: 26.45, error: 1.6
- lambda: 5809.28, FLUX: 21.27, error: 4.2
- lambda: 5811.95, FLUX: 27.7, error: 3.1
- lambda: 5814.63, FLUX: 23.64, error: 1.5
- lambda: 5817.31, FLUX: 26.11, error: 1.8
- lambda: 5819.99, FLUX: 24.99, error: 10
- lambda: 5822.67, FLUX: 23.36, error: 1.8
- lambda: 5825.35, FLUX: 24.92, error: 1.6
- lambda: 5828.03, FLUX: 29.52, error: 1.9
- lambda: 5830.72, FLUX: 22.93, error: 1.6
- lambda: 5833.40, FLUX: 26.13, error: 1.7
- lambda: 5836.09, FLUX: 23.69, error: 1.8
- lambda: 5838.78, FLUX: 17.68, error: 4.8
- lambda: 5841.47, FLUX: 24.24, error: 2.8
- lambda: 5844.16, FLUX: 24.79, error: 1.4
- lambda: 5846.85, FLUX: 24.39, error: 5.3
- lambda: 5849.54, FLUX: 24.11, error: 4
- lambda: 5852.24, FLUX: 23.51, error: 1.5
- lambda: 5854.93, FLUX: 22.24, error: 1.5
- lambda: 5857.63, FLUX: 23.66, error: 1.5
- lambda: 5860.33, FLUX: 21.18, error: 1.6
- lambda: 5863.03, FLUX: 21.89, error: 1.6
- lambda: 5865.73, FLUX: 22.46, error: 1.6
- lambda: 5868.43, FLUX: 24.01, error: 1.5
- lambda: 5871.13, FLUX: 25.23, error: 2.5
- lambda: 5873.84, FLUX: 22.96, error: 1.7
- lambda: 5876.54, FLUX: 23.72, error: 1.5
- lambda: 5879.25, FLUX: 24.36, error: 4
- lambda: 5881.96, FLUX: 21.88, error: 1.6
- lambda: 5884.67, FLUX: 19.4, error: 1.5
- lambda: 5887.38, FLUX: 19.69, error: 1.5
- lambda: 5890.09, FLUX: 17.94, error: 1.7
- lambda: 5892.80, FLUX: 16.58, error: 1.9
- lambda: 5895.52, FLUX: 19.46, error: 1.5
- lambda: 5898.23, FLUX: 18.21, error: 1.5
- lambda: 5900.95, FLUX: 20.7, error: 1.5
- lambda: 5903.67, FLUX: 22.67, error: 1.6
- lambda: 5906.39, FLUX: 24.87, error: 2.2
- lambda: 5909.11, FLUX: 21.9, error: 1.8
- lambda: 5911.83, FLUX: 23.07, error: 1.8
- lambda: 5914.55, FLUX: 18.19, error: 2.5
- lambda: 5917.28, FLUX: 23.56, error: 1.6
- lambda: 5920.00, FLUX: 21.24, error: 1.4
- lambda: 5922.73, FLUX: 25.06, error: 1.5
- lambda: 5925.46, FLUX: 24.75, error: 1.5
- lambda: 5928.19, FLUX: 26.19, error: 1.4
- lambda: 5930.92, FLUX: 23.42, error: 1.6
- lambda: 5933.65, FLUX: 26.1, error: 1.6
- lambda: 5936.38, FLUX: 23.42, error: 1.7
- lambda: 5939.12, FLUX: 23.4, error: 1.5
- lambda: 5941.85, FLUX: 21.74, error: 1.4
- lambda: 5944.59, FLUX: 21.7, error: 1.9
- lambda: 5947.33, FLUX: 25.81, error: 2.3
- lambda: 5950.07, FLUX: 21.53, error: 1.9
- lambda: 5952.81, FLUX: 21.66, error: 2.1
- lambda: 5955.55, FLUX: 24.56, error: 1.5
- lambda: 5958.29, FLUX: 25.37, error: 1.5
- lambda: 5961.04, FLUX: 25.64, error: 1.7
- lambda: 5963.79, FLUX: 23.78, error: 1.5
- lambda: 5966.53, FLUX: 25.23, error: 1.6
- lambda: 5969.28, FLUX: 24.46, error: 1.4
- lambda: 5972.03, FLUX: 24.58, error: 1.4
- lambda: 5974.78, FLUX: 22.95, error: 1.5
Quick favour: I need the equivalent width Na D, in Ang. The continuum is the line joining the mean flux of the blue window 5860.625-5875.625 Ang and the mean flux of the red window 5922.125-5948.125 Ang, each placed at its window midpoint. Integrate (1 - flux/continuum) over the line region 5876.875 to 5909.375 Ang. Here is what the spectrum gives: 3.9 Ang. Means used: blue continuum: 23.2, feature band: 20.7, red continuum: 24.1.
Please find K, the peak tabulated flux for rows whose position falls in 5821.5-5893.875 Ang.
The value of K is 29.52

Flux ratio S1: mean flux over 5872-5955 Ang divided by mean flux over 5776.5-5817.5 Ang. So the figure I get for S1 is 0.92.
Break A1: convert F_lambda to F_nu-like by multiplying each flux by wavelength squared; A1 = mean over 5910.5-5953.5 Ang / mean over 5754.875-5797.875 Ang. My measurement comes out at 1.05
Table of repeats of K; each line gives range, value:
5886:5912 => 24.87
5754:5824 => 32.78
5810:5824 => 27.7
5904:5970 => 26.19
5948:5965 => 25.64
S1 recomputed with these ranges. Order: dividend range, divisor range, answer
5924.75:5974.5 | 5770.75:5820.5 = 1.01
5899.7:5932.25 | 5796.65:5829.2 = 0.93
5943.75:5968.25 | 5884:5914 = 1.18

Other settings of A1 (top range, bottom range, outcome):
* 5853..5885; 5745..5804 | 1.03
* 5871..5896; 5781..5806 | 0.91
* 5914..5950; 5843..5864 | 1.04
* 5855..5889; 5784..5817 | 0.95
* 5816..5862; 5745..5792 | 1.08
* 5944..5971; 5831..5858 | 1.07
